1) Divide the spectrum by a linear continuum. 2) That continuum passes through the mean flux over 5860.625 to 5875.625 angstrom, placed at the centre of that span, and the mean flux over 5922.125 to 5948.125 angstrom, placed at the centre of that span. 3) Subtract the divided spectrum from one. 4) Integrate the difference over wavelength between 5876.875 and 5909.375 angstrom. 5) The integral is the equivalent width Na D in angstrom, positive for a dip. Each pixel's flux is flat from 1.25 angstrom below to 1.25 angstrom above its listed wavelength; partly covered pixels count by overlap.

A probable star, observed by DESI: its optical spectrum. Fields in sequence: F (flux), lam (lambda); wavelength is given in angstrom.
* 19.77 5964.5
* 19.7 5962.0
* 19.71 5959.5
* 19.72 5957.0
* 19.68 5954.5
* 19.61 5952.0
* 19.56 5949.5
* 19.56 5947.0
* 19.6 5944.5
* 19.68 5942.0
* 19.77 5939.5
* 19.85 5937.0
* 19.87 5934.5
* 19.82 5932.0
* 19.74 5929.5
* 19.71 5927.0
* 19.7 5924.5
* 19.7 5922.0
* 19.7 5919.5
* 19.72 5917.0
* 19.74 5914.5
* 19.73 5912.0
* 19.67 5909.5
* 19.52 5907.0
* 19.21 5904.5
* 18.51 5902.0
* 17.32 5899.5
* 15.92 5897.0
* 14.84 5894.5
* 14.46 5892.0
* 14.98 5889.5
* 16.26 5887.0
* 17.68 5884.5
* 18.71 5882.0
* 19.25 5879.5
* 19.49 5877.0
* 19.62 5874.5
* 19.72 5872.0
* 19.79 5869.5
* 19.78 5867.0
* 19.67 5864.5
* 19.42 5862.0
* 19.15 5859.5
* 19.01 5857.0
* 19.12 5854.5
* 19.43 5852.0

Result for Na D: 3.8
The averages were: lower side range 19.7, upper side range 19.7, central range 17.4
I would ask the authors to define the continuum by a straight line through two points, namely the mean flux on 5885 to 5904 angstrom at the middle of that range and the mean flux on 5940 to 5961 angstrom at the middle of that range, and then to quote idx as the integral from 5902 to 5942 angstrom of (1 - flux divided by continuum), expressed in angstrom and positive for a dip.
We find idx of -3.97 angstrom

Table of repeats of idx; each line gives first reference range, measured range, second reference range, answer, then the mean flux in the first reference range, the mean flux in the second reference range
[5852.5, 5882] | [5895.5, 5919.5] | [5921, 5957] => 0.9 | 19.4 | 19.7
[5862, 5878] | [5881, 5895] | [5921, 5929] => 2.5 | 19.7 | 19.7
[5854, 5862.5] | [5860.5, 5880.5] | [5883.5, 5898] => -2.0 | 19.2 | 15.7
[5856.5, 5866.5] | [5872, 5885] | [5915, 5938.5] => 0.2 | 19.4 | 19.8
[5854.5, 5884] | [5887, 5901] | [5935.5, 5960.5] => 2.8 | 19.4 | 19.7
